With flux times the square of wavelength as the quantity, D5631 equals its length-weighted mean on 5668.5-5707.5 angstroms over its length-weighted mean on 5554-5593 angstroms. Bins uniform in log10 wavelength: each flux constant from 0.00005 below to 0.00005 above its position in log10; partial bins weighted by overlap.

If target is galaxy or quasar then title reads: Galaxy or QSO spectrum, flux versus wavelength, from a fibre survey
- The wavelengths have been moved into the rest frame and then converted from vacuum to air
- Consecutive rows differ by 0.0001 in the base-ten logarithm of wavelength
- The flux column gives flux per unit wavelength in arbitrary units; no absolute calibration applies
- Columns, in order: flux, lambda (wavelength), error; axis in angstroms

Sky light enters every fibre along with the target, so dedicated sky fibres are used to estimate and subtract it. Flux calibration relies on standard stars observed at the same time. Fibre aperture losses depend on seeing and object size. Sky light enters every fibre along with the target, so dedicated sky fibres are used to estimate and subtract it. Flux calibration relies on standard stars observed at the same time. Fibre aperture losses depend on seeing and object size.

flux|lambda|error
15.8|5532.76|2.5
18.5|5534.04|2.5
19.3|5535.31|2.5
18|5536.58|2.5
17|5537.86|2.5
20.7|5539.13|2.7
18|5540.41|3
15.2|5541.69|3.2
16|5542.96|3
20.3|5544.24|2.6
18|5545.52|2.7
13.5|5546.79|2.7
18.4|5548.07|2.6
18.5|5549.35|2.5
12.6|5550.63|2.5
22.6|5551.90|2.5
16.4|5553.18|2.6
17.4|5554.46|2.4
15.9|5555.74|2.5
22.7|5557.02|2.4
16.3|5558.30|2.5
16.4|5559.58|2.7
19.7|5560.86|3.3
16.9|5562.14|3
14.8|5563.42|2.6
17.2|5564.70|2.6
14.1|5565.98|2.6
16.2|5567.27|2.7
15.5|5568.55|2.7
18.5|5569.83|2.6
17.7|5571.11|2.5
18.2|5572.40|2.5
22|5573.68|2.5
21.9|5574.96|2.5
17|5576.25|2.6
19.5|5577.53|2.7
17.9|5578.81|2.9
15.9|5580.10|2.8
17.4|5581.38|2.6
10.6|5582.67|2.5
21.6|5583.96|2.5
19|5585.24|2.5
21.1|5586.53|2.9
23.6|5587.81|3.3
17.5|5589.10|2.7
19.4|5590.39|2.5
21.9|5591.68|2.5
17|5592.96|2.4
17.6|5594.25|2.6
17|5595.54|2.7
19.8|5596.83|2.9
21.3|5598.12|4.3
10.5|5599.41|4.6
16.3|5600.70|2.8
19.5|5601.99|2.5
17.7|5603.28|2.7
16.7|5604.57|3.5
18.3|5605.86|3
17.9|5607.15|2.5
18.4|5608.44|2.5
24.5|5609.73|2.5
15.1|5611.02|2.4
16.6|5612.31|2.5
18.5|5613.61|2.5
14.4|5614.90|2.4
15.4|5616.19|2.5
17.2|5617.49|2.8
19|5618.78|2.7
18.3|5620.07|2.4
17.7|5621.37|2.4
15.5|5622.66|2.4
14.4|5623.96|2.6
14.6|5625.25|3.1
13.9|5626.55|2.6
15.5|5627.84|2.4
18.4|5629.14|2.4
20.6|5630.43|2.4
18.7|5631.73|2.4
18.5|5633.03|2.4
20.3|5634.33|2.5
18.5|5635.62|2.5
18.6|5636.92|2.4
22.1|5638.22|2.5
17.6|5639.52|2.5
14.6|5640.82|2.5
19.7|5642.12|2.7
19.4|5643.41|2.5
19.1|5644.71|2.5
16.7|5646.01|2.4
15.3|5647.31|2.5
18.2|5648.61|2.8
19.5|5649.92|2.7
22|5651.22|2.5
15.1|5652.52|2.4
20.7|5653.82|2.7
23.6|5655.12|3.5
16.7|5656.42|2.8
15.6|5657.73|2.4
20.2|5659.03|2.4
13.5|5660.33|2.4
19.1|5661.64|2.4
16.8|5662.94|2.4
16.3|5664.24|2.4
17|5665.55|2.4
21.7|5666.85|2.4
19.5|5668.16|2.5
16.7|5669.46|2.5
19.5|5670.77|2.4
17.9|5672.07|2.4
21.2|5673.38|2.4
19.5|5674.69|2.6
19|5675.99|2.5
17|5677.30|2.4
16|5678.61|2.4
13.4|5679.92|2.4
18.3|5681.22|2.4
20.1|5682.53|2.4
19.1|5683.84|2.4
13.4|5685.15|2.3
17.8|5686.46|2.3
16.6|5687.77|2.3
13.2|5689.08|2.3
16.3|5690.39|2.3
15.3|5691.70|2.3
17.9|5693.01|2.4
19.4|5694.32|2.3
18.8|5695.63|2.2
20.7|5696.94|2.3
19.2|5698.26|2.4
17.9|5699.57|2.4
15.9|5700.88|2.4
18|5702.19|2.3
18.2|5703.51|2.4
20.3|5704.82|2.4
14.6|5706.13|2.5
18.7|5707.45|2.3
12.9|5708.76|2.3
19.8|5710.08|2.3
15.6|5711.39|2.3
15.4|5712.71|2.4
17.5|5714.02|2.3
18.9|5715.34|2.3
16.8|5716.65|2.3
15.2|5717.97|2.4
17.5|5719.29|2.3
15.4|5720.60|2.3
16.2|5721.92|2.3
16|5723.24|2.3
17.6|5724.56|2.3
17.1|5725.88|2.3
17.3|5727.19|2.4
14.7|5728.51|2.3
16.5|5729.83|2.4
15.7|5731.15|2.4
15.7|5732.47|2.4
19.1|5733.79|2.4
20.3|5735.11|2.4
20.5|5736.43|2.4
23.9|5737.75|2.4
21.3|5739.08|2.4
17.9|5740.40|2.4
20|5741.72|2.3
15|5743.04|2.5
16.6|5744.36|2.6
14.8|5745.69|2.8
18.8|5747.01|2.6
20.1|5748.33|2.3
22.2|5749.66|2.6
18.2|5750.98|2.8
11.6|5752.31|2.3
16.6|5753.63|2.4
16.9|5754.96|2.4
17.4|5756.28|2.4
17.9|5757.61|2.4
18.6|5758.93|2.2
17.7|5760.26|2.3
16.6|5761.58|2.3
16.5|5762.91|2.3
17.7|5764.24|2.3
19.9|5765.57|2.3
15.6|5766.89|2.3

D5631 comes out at 1.02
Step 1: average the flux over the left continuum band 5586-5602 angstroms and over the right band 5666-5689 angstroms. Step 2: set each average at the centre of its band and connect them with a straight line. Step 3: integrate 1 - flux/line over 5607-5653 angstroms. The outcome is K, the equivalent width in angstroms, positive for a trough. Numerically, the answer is 1.3 angstroms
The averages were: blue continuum 18.6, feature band 17.8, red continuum 17.9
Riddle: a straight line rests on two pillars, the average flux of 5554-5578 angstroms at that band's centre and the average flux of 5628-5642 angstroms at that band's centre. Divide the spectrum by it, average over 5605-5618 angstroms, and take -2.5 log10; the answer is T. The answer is 0.046 mag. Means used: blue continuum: 17.8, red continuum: 18.7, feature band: 17.6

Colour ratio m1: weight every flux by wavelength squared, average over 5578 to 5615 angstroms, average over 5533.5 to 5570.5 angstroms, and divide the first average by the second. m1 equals 1.1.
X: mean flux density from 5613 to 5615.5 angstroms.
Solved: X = 16.5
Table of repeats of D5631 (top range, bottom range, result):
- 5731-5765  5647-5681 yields 1.02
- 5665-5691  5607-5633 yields 1.05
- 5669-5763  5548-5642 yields 1.03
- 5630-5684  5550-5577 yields 1.08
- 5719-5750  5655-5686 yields 1.02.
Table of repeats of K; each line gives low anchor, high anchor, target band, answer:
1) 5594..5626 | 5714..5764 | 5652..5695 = -0.7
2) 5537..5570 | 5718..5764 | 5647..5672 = -1.2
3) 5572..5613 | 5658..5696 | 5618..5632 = 0.9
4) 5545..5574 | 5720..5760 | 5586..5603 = -1.2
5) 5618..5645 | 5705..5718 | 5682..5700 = -0.5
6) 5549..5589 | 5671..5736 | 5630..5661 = -1.7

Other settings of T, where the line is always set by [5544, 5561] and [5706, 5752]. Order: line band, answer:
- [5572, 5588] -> -0.069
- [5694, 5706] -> -0.058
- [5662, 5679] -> -0.048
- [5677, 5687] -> 0.043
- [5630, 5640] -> -0.104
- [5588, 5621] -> -0.018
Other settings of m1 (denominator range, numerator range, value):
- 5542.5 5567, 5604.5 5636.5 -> 1.04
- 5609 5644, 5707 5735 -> 0.98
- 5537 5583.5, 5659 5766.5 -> 1.06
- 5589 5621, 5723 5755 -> 1.05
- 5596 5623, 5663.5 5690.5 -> 1.03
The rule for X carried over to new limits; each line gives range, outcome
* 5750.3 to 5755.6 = 15.8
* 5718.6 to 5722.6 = 16.4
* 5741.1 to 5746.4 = 16.6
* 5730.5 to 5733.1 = 15.7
